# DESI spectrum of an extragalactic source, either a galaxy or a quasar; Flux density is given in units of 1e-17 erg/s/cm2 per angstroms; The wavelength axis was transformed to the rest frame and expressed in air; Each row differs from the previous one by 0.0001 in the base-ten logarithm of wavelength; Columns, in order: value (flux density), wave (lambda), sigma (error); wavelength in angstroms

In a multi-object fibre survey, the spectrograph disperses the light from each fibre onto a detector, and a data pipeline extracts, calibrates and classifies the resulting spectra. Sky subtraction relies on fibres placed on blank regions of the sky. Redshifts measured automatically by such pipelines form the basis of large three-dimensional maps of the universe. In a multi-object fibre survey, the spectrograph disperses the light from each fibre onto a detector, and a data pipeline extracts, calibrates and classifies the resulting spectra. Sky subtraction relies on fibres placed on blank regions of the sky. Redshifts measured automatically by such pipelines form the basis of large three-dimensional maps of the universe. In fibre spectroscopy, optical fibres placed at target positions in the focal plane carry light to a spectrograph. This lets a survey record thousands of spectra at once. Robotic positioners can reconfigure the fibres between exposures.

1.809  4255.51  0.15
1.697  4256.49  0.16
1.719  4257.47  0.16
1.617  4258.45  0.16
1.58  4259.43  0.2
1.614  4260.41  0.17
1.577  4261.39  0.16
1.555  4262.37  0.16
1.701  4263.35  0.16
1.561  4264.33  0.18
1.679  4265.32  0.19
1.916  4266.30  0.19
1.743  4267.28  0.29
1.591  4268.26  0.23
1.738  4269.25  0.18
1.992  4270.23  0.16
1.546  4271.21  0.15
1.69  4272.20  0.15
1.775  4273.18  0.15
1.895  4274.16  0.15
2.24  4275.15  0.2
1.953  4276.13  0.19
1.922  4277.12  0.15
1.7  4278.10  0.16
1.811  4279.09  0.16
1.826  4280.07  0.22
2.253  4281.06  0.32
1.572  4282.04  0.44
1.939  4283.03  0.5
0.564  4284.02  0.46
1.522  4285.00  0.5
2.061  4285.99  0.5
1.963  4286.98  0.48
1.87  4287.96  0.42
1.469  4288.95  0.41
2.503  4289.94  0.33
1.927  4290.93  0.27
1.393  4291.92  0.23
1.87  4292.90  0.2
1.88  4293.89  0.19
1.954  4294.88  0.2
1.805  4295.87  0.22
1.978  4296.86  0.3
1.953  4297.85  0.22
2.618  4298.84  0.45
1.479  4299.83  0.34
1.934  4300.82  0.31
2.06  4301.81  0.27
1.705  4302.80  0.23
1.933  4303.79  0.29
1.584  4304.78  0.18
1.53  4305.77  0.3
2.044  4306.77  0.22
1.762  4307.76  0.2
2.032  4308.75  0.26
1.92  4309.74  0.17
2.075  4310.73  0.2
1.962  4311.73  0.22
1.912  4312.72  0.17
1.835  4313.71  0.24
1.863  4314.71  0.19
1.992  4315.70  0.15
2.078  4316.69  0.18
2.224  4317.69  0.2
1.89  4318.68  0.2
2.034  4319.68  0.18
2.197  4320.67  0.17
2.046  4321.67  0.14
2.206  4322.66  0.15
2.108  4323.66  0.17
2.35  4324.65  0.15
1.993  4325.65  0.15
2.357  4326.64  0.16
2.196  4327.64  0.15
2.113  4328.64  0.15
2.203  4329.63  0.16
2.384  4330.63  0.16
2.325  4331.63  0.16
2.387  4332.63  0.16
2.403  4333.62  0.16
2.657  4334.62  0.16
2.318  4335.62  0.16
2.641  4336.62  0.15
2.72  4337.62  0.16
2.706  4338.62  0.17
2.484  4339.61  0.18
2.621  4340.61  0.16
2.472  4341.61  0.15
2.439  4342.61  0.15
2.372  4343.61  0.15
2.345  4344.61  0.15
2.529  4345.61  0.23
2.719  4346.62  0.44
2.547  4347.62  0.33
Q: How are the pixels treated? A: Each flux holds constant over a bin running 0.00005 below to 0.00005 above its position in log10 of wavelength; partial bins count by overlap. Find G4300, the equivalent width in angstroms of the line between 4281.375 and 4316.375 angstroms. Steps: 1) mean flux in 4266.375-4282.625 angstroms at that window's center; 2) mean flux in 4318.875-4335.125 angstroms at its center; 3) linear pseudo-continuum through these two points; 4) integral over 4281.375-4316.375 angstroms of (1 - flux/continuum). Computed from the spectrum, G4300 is 3.05 angstroms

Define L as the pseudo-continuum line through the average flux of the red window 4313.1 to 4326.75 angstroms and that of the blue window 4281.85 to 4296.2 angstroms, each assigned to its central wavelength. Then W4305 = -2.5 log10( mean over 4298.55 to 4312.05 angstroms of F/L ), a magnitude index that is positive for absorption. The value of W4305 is 0.018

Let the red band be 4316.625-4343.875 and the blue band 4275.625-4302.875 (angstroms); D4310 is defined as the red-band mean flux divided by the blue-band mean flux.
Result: 1.3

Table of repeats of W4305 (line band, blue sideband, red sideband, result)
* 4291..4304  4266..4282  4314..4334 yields 0.058 mag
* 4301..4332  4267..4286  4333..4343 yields 0.125 mag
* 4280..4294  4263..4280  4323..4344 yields 0.101 mag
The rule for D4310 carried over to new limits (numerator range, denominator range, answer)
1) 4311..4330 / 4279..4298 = 1.15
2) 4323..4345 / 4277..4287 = 1.39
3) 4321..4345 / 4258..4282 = 1.34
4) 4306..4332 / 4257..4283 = 1.18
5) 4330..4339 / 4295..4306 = 1.33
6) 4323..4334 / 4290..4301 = 1.18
